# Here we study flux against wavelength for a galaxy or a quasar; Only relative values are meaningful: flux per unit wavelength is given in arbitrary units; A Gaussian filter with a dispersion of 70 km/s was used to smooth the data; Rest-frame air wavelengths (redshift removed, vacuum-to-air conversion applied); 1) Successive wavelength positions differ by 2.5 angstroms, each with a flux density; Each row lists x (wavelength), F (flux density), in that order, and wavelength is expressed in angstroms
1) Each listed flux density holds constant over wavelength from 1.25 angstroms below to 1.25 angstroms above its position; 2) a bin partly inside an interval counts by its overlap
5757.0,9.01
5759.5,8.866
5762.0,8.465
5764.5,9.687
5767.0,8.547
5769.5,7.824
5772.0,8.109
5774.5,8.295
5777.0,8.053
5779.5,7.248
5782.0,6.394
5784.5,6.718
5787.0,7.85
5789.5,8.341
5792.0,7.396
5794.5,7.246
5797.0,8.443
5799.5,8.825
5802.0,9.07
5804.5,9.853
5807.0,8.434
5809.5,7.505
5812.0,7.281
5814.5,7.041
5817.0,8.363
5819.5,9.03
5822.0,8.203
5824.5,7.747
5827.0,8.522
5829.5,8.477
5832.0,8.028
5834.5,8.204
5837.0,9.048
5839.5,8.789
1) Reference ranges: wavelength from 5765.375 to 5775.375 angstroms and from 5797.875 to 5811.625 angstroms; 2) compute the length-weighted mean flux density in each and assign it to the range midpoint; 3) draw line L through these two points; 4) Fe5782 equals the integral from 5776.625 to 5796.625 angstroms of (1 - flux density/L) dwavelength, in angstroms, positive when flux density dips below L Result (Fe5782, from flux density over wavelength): 2.4 angstroms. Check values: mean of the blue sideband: 8.25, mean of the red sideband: 8.64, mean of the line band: 7.42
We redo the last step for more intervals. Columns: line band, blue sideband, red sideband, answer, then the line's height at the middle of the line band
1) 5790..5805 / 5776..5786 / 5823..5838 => -1.8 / 7.51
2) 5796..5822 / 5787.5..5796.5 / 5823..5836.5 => -1.3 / 7.97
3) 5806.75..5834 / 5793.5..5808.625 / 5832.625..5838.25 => 1.7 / 8.59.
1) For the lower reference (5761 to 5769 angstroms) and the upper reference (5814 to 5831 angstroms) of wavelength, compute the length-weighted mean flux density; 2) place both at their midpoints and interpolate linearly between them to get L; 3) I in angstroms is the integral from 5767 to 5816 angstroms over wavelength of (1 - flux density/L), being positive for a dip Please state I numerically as 3.7 angstroms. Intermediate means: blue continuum 8.81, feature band 7.91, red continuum 8.25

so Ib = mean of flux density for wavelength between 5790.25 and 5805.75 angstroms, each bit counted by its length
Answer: 8.47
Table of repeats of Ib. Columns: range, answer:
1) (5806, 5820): 7.88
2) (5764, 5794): 7.81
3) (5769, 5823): 7.98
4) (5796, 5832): 8.33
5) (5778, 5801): 7.63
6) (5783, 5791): 7.59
